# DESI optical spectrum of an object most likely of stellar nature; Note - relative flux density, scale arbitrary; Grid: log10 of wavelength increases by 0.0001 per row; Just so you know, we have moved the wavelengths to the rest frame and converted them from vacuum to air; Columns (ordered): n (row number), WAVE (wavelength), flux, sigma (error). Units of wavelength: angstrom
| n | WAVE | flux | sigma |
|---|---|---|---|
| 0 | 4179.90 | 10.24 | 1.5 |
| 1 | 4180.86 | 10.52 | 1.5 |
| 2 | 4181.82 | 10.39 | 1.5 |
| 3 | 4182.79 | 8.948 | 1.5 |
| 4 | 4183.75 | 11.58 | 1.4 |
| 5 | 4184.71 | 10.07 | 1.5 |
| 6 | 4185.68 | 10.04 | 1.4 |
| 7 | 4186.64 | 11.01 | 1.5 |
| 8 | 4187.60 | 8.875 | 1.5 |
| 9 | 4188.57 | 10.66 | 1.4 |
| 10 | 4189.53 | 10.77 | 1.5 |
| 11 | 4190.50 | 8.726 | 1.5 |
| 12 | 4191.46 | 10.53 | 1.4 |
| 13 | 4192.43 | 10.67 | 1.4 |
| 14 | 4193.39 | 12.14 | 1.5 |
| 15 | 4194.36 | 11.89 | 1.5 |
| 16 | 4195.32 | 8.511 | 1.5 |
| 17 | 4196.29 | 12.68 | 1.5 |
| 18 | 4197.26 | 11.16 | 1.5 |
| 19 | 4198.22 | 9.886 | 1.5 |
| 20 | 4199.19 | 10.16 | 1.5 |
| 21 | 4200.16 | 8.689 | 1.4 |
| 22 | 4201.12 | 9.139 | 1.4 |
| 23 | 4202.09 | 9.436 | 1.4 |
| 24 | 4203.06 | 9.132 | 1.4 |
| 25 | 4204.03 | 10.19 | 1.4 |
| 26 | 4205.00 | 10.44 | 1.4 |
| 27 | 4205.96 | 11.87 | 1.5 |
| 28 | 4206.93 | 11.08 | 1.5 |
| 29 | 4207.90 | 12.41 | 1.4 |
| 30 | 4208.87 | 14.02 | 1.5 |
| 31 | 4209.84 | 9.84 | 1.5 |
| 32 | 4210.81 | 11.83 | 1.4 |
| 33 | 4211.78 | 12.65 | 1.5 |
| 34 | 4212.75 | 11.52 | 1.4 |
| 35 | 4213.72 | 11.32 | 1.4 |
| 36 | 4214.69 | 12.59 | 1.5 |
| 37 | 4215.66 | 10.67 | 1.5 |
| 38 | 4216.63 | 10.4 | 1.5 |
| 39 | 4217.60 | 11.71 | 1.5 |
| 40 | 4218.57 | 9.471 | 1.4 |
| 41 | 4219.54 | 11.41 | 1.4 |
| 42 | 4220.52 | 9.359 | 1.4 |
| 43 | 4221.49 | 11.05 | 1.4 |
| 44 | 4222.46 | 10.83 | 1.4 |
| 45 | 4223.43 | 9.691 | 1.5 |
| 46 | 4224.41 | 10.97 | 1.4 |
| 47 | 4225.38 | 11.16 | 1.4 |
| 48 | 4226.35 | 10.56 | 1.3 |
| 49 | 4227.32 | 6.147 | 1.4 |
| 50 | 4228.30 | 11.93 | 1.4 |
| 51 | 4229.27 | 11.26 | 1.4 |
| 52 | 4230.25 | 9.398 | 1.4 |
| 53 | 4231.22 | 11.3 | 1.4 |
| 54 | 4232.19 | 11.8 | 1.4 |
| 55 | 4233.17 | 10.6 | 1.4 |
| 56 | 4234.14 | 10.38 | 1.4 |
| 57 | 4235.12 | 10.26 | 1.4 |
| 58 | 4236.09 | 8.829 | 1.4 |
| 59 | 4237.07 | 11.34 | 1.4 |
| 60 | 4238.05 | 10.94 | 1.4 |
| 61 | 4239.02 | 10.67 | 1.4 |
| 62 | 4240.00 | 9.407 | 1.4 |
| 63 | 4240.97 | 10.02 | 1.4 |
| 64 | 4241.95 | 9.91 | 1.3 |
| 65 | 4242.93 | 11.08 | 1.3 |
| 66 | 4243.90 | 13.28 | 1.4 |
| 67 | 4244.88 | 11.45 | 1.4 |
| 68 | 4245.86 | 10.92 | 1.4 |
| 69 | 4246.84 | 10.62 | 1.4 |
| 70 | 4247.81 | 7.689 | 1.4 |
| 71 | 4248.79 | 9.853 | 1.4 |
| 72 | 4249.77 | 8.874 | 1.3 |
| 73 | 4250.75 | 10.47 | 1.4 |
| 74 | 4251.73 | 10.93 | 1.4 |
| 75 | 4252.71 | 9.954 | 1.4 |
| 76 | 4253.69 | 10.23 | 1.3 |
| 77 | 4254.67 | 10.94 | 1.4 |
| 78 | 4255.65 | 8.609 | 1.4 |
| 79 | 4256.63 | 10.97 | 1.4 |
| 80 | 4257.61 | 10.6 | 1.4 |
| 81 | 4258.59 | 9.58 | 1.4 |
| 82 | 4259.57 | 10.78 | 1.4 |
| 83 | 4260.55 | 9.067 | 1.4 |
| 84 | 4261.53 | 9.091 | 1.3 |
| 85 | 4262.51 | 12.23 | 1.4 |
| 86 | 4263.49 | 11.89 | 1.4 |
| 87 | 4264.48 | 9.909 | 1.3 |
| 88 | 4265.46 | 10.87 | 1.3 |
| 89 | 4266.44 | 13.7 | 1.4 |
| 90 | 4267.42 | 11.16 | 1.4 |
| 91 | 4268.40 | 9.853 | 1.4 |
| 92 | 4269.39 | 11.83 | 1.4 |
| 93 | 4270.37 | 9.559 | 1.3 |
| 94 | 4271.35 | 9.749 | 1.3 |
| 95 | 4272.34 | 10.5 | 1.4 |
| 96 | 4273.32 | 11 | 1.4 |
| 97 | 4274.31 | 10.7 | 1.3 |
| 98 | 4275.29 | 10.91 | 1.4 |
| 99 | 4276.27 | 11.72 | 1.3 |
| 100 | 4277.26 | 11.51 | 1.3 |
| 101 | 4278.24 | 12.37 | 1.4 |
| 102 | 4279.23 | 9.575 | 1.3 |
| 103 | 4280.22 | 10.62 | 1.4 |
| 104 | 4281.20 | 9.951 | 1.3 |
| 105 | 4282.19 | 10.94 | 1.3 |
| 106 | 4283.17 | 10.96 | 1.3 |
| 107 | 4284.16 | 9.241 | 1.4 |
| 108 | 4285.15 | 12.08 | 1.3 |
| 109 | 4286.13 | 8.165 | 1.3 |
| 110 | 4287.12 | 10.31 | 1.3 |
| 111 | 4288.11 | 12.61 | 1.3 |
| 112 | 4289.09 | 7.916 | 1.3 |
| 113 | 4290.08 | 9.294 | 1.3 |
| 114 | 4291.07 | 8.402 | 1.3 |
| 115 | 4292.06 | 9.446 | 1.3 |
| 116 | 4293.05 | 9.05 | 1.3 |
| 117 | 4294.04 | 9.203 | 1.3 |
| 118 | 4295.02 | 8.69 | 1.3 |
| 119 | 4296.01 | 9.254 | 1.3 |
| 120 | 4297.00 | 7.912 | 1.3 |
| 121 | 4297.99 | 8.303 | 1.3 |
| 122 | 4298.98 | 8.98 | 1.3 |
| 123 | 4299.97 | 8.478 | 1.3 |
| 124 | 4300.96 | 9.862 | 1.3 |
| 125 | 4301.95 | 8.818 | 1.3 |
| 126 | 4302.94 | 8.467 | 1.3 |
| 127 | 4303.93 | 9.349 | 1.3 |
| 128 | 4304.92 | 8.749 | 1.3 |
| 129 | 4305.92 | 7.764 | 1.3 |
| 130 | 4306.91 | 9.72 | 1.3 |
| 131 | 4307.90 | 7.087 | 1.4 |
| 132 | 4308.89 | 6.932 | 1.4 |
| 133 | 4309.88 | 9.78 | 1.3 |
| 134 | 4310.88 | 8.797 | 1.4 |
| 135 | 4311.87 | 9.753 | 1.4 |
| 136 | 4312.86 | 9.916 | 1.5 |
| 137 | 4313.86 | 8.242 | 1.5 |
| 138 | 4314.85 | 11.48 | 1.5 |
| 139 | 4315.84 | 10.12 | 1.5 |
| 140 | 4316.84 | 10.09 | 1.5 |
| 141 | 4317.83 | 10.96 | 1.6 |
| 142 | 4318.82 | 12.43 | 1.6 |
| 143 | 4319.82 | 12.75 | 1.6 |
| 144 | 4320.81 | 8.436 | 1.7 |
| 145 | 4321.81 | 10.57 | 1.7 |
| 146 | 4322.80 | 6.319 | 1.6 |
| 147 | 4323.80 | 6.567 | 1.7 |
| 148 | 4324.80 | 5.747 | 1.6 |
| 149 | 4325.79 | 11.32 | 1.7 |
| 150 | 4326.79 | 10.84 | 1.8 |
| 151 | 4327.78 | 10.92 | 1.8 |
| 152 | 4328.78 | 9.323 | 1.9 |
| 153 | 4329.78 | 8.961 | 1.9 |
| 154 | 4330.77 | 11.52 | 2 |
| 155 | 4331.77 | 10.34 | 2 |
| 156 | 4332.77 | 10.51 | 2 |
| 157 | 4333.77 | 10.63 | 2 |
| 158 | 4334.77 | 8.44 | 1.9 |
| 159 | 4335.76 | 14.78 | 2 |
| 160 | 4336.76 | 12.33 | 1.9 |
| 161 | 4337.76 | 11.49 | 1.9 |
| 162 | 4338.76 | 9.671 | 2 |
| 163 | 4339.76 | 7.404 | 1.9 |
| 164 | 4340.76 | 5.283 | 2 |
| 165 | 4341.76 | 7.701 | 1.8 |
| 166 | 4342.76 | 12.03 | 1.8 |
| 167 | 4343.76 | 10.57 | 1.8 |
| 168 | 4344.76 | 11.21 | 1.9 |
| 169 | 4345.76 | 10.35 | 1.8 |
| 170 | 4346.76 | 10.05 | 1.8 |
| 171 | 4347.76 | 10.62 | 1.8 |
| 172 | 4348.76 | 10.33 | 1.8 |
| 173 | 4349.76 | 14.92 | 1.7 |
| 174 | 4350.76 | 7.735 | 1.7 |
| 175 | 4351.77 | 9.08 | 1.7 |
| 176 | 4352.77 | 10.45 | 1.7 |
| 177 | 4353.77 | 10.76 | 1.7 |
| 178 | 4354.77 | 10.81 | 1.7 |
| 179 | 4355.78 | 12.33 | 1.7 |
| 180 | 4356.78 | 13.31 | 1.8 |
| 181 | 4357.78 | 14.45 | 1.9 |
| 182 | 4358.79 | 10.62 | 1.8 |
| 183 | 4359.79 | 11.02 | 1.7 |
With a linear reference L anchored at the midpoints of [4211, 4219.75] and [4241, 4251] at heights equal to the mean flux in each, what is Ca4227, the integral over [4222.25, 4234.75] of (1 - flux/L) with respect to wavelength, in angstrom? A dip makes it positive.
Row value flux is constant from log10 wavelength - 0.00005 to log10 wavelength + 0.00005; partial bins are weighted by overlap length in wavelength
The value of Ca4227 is 0.54 angstrom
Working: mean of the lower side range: 11.3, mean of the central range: 10.5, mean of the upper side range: 10.4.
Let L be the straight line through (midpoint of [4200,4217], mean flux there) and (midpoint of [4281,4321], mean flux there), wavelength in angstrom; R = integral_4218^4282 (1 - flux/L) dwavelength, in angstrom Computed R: -1.3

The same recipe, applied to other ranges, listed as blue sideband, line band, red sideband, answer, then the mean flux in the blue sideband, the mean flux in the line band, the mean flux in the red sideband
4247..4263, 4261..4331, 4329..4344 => 1.4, 10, 9.84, 10.1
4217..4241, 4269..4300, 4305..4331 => -0.5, 10.4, 9.99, 9.44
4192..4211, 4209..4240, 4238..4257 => -0.6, 10.7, 10.7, 10.3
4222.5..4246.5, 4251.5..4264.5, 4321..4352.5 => 0.1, 10.6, 10.3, 9.91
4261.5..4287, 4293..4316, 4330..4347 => 3.5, 10.8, 8.93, 10.2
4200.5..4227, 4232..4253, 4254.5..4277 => 0.7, 10.9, 10.4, 10.7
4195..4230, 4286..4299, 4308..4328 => 0.9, 10.7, 9.14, 9.53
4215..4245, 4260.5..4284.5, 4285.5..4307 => -3.0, 10.6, 10.8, 9.04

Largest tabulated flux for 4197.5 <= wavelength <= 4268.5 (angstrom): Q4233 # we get 14.02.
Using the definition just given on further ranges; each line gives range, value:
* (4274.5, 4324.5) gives 12.75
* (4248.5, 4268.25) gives 13.7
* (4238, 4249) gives 13.28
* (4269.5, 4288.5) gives 12.61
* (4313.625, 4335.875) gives 14.78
